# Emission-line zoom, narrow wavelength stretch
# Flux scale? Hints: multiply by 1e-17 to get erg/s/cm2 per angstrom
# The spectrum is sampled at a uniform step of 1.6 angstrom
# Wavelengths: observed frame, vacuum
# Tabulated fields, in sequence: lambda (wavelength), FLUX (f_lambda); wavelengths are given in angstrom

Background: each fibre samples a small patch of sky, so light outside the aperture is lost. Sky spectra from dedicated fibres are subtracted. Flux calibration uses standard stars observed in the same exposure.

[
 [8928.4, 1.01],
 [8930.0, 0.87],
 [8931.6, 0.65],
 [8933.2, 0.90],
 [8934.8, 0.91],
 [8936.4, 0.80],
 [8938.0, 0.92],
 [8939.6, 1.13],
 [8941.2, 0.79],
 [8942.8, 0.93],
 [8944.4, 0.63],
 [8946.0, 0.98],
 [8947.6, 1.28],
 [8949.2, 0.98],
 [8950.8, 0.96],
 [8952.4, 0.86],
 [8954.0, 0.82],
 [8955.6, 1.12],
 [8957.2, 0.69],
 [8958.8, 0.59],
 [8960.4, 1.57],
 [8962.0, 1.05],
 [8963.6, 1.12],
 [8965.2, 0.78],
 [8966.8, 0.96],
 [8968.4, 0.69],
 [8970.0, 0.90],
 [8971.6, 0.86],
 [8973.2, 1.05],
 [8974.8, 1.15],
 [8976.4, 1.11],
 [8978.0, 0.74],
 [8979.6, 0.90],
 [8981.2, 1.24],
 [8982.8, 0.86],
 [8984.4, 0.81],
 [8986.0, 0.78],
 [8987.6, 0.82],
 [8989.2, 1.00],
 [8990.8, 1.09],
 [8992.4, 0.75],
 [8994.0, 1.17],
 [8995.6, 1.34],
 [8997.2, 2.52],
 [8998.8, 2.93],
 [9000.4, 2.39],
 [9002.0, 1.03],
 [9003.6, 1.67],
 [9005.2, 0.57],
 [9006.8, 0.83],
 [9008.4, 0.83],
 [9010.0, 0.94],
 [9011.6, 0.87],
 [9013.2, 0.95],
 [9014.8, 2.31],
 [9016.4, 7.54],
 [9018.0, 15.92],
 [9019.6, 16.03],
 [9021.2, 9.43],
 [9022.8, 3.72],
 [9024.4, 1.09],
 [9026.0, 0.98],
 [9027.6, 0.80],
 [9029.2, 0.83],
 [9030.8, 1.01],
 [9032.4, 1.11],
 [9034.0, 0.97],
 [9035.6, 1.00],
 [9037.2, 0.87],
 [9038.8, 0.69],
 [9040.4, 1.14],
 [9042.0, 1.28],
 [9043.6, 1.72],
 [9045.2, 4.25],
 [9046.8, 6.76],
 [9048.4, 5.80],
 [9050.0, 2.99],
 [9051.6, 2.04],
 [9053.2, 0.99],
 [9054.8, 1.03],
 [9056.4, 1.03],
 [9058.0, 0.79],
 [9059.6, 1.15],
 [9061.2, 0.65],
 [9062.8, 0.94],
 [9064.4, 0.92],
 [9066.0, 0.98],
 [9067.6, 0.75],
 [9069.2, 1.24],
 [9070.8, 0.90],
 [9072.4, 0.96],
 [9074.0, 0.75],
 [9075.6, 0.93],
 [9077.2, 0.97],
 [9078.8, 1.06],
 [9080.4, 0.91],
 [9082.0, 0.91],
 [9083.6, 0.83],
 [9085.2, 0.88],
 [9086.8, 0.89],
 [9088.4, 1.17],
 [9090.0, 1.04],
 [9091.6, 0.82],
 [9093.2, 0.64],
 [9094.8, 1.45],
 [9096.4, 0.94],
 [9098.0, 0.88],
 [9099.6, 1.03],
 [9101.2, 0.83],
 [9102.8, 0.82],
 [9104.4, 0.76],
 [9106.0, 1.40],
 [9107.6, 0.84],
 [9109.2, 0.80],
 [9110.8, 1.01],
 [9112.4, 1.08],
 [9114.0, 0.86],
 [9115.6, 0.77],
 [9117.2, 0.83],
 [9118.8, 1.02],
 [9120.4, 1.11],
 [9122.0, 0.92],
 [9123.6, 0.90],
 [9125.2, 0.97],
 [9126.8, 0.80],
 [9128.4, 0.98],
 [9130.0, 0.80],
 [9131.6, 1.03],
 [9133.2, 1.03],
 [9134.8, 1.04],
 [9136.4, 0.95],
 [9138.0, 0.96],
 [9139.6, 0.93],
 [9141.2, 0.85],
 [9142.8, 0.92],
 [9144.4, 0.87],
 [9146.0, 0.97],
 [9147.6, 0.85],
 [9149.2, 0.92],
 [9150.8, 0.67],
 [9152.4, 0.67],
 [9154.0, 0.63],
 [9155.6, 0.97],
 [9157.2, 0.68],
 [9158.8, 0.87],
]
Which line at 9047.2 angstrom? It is [N II]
